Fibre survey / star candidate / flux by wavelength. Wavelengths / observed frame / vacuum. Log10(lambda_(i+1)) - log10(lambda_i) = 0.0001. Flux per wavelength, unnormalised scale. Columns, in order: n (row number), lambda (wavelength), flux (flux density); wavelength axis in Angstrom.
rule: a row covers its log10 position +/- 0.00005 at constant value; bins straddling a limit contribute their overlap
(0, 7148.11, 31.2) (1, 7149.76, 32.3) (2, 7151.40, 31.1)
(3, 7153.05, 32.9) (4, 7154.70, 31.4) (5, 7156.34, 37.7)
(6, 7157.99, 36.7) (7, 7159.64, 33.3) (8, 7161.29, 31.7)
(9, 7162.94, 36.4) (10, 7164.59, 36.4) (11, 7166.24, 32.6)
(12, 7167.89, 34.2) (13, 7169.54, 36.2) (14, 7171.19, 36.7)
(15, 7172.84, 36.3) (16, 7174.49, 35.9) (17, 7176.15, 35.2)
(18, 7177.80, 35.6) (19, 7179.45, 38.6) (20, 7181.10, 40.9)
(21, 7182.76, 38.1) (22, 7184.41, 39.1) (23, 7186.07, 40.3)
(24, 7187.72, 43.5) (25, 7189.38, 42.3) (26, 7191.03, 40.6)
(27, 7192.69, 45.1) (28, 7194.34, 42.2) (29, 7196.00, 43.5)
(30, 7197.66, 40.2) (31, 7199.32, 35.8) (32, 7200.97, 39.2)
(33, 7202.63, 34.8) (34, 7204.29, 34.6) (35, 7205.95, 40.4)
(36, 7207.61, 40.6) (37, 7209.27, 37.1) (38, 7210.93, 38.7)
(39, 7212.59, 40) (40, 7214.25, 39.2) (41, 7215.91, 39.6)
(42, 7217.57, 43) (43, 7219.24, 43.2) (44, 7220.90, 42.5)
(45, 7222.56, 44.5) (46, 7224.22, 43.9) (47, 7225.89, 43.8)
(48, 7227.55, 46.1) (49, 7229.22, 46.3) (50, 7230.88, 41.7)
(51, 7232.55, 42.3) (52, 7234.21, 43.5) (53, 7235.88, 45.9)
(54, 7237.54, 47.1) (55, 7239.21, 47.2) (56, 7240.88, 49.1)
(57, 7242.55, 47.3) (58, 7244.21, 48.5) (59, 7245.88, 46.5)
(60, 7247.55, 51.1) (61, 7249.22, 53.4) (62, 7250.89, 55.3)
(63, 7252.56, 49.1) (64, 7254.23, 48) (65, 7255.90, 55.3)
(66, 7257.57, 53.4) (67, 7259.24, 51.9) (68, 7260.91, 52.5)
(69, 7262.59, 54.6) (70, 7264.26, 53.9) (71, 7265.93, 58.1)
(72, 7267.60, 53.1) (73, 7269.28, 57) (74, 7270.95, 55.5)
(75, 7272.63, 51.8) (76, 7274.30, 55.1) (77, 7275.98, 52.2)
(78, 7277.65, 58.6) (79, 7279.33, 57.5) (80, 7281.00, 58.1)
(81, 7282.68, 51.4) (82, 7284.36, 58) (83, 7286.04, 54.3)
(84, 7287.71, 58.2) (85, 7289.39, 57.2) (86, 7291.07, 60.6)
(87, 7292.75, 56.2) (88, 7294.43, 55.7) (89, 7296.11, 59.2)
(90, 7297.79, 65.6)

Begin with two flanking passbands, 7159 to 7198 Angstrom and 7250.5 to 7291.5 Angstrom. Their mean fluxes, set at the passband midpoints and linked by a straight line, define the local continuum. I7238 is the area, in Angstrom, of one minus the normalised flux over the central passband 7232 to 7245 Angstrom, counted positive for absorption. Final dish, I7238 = 0.66 Angstrom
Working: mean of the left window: 38.1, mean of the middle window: 46.5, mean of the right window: 54.8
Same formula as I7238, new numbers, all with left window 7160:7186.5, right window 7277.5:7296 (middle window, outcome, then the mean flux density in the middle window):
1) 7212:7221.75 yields 0.7 Angstrom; 41.3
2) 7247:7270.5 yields -0.7 Angstrom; 53.4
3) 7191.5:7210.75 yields 0.9 Angstrom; 39.4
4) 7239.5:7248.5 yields 0.1 Angstrom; 48.5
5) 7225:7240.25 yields 0.7 Angstrom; 44.9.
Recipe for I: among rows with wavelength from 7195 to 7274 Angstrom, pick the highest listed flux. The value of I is 58.1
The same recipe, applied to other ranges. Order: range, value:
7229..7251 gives 55.3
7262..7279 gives 58.6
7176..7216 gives 45.1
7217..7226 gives 44.5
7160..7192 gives 43.5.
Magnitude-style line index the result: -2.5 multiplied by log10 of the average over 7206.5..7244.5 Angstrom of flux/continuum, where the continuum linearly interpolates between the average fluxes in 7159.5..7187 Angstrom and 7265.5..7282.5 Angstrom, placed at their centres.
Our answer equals 0.07 mag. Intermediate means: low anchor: 36.4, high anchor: 55.5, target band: 43.4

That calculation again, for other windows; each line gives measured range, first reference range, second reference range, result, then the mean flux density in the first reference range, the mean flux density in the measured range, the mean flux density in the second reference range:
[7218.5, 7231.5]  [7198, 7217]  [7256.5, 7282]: -0.027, 38.3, 44.1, 54.9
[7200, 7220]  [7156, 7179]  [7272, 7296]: 0.101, 35.3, 39.2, 56.2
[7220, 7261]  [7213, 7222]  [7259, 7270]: 0.003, 41.5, 47.8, 54.5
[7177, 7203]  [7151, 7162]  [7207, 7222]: -0.070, 33.6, 40.1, 40.5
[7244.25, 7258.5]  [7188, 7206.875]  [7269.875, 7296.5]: -0.025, 40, 51.3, 56.2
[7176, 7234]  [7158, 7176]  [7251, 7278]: 0.038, 35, 40.7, 53.7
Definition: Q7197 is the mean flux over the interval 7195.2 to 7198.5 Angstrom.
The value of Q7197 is 41.8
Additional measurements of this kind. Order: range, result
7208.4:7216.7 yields 38.9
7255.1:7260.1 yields 53.6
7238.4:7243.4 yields 47.9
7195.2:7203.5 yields 38.7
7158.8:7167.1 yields 34.1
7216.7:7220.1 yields 43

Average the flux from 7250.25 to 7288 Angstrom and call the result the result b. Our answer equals 54.4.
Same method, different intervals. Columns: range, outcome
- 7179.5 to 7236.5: 41.2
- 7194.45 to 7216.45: 38.8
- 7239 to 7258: 50.4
